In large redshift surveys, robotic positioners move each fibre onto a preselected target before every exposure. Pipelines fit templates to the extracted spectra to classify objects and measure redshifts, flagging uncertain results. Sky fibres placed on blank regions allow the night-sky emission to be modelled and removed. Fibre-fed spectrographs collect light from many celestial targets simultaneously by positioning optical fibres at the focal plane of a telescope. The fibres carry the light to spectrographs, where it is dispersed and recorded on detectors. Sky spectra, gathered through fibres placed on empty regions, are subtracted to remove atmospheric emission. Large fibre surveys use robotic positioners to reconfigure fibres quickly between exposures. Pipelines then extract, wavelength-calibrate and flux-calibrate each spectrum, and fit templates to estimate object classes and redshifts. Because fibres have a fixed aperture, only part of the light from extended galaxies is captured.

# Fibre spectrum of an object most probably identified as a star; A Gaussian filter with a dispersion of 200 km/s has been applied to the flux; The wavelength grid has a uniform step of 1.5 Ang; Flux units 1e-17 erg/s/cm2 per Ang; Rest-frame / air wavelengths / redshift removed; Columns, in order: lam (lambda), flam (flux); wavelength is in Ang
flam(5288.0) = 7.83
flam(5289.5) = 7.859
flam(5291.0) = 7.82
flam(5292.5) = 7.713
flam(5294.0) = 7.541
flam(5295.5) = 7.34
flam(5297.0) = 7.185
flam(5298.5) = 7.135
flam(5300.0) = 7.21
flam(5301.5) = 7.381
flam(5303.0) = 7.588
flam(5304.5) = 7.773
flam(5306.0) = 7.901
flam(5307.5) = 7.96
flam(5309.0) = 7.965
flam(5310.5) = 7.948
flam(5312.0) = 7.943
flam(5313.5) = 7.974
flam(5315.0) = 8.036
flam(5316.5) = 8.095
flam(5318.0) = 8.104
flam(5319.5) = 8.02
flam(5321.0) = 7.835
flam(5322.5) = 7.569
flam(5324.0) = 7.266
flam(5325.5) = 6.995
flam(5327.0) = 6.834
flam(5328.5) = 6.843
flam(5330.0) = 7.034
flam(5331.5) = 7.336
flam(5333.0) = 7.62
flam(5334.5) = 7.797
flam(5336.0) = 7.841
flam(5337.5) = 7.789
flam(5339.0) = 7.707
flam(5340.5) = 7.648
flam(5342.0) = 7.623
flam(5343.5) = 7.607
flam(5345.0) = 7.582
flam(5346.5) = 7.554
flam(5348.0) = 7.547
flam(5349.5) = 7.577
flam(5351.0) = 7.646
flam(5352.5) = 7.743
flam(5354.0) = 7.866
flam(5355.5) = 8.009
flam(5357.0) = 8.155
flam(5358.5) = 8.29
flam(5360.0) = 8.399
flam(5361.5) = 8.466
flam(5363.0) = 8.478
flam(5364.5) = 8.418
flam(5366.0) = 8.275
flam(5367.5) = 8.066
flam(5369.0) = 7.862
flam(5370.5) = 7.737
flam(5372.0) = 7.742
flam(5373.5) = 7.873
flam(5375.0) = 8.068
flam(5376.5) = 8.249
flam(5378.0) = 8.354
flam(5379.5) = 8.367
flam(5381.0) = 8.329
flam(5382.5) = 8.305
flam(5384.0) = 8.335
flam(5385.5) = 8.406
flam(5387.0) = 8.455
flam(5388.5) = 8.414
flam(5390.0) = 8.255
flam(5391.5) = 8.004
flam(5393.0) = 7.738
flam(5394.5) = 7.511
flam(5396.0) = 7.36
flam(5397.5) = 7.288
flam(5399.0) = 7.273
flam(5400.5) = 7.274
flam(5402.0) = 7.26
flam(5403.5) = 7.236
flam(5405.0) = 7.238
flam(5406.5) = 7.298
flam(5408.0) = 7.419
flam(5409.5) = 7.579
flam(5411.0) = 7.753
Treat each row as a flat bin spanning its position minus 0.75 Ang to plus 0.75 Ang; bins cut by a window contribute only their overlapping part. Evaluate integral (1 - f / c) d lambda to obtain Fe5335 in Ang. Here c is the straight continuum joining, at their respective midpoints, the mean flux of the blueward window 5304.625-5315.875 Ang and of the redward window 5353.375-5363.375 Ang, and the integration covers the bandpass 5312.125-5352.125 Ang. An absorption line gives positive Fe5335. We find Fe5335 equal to 2.4 Ang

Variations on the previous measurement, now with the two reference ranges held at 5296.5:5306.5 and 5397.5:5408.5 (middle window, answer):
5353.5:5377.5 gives -2.6 Ang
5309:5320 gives -0.9 Ang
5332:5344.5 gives -0.5 Ang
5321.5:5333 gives 0.4 Ang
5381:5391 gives -1.4 Ang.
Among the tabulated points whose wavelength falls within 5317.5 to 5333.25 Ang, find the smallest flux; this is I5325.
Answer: 6.834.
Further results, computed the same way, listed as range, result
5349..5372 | 7.577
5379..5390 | 8.255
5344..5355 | 7.547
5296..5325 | 7.135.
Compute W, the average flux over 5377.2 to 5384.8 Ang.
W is 8.34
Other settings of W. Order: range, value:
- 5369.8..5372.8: 7.74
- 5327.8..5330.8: 6.95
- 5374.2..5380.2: 8.26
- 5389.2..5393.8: 8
